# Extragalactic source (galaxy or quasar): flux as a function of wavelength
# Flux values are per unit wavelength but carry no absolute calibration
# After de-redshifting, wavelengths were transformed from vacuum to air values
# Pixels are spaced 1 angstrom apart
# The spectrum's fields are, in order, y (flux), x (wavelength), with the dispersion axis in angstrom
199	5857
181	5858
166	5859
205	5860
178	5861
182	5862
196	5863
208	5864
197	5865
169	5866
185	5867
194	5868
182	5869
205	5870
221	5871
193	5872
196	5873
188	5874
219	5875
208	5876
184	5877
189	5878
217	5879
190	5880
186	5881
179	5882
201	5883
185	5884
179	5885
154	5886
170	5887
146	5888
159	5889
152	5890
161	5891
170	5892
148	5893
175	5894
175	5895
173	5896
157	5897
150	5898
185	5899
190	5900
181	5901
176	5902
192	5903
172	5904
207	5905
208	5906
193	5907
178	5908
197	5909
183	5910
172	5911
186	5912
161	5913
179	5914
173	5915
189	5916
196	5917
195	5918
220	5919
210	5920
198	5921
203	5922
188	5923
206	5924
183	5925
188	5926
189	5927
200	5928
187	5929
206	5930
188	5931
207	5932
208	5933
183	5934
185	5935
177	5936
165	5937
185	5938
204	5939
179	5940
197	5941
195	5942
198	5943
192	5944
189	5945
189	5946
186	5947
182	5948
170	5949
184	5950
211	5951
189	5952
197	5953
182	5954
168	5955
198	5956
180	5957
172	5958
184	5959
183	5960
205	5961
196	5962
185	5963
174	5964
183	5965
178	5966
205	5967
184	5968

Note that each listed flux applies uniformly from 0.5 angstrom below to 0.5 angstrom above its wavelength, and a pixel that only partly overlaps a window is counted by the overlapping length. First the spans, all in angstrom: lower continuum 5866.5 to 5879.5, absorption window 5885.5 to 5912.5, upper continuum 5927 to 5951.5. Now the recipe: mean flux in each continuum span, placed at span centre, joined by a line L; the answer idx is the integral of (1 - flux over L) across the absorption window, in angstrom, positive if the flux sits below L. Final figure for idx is 2.9 angstrom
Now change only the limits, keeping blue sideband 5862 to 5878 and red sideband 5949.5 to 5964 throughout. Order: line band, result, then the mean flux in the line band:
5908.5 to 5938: 0.1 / 190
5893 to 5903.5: 1.0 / 174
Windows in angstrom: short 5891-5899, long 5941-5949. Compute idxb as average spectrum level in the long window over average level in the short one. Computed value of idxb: 1.15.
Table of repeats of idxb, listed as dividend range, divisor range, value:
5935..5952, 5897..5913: 1.03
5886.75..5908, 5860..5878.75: 0.89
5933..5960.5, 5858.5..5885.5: 0.97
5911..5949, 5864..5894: 1.04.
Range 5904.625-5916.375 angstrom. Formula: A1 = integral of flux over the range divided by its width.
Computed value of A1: 185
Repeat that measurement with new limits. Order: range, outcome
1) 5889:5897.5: 164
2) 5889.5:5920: 180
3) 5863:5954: 187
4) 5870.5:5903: 180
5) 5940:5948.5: 190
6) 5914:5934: 196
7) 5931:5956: 189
